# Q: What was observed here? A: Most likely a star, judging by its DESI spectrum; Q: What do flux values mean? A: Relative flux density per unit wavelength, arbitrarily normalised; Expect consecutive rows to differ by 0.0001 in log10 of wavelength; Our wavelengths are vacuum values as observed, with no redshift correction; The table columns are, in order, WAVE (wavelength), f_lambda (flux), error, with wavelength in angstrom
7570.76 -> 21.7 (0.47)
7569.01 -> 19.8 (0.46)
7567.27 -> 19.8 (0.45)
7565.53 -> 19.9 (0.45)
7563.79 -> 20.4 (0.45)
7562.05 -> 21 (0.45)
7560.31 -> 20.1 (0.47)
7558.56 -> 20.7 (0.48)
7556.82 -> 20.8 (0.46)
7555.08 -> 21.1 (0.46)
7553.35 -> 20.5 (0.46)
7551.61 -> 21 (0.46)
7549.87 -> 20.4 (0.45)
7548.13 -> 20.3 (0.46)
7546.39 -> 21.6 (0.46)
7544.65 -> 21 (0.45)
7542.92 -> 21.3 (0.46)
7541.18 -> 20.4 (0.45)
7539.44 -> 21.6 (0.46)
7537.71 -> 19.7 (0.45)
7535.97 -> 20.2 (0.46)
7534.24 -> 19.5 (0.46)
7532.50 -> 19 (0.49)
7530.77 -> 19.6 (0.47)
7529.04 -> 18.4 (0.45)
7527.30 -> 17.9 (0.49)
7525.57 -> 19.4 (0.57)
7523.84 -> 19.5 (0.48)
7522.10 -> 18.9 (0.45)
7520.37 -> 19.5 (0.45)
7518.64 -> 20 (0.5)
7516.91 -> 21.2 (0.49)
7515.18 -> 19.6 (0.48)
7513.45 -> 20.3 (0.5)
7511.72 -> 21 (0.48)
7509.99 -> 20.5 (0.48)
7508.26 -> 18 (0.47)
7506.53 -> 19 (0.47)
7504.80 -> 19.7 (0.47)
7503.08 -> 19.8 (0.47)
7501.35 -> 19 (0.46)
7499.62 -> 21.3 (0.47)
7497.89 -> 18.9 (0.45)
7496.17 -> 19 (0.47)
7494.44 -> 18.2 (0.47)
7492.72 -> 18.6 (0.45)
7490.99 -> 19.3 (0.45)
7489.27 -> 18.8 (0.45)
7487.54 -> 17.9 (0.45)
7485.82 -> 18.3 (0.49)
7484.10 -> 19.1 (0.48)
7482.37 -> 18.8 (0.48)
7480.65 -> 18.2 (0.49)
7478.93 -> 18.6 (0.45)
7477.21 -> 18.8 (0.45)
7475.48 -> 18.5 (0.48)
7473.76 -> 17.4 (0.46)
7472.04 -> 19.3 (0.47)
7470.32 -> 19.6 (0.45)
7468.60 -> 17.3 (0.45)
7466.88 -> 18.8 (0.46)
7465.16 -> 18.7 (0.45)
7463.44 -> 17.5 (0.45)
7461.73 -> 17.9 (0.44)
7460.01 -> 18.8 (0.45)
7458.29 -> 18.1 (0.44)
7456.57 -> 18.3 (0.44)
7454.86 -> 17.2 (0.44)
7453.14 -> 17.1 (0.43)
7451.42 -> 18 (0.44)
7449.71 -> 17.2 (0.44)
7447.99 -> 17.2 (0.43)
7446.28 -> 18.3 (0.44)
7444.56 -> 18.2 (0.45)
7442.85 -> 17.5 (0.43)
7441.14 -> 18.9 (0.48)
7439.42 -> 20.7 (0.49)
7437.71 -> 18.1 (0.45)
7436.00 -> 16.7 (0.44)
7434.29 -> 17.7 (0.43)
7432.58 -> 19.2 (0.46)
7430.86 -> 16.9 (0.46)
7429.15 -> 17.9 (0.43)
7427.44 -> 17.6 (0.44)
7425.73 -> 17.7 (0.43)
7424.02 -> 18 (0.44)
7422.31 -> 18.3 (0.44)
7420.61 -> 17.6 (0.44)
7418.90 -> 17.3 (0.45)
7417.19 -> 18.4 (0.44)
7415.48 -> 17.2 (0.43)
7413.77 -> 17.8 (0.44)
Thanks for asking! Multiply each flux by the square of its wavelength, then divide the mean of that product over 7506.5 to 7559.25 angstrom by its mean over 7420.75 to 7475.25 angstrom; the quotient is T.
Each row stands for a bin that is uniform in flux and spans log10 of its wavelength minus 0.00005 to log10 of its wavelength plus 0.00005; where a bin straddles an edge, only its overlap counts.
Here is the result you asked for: 1.1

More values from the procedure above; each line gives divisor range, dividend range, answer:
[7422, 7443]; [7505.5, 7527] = 1.11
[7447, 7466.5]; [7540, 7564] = 1.19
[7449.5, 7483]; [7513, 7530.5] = 1.08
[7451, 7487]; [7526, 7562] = 1.13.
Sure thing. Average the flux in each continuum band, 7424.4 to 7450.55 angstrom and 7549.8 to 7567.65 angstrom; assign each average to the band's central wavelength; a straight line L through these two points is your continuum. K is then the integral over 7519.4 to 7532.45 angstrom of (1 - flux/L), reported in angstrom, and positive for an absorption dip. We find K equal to 0.5 angstrom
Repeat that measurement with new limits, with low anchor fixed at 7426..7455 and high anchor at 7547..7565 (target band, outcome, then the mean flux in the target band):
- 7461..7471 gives 0.1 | 18.3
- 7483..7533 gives 0.5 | 19.3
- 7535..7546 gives -0.3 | 20.7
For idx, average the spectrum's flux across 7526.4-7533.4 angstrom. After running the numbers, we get 18.7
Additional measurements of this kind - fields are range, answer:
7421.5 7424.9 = 18.1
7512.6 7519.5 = 20.3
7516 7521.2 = 20.2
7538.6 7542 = 21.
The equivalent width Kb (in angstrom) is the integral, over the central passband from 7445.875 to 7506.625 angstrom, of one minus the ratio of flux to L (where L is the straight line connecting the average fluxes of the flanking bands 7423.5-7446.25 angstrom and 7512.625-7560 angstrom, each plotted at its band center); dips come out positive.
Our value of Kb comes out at 1.3 angstrom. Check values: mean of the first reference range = 18.1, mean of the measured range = 18.5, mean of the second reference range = 20.1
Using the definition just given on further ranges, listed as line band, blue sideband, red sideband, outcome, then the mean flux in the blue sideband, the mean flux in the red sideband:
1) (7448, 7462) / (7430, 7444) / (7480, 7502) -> 0.5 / 18.2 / 18.9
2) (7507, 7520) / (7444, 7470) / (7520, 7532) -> -0.8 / 17.9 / 19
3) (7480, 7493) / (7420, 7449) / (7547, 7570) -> 0.3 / 18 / 20.5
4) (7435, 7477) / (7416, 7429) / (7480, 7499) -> 0.3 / 17.8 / 18.7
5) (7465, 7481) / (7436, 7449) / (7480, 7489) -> -0.1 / 18.3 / 18.5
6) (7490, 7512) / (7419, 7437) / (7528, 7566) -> 0.0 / 17.7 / 20.4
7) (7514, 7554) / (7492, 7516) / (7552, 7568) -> 0.0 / 19.5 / 20.5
